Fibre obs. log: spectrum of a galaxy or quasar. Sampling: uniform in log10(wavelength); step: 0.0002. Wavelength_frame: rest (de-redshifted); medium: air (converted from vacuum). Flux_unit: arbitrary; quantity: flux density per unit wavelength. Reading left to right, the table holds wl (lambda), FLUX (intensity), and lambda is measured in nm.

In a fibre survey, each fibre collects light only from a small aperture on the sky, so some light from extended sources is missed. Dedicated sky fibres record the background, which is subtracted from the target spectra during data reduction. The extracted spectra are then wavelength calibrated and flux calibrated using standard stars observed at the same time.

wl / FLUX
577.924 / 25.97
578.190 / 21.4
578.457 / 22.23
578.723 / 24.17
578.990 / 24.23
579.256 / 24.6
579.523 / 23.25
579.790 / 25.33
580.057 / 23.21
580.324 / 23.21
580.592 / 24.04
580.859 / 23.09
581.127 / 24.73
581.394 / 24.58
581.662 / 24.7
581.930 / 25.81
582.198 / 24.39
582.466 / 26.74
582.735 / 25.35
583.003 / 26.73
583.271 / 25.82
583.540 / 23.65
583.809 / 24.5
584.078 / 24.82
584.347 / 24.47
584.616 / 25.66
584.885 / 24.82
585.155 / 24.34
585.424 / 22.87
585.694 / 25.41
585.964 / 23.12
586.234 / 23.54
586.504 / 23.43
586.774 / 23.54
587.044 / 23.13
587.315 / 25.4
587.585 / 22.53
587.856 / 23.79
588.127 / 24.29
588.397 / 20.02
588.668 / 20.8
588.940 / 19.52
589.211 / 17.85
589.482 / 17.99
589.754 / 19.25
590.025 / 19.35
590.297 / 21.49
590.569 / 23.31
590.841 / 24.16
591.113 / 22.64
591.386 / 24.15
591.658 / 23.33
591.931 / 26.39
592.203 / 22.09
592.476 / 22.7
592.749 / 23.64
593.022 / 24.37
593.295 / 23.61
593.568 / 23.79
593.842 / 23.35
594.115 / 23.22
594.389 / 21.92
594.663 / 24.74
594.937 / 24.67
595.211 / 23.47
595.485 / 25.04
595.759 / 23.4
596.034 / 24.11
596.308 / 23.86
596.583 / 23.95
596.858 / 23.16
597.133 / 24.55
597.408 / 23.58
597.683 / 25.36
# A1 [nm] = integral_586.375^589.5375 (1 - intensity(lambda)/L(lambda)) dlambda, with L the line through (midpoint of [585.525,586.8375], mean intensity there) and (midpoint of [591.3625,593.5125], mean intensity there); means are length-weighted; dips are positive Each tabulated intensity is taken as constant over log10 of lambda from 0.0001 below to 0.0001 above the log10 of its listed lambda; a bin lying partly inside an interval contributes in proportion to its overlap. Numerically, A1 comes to 0.244 nm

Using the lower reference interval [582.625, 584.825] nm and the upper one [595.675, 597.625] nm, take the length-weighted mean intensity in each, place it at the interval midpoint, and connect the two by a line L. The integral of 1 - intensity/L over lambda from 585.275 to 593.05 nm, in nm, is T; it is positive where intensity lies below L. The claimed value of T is 0.65 nm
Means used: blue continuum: 25.1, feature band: 22.5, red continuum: 23.9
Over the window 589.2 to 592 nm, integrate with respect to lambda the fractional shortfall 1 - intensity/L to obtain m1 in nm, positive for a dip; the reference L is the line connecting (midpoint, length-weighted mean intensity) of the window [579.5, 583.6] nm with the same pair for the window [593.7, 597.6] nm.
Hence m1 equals 0.26 nm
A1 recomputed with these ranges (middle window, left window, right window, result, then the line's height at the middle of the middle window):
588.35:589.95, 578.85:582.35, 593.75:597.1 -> 0.32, 24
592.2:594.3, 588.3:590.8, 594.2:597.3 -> -0.10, 22.4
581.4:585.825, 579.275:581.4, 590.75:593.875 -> -0.21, 23.9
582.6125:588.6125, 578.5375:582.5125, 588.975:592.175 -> -0.28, 23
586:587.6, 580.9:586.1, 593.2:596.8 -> 0.06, 24.5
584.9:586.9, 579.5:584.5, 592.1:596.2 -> 0.04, 24.3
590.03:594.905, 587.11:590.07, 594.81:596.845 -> -0.16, 22.7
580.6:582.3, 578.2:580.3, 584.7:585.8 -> -0.04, 23.9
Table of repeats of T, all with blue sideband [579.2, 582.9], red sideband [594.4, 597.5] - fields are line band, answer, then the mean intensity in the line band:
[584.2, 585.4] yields -0.013 nm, 24.7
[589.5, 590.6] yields 0.176 nm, 20.3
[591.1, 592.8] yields 0.034 nm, 23.6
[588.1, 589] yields 0.123 nm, 20.9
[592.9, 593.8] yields 0.008 nm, 23.9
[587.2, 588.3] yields 0.020 nm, 23.9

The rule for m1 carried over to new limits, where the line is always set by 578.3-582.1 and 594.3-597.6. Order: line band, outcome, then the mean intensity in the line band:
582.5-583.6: -0.07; 25.6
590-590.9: 0.07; 22.2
